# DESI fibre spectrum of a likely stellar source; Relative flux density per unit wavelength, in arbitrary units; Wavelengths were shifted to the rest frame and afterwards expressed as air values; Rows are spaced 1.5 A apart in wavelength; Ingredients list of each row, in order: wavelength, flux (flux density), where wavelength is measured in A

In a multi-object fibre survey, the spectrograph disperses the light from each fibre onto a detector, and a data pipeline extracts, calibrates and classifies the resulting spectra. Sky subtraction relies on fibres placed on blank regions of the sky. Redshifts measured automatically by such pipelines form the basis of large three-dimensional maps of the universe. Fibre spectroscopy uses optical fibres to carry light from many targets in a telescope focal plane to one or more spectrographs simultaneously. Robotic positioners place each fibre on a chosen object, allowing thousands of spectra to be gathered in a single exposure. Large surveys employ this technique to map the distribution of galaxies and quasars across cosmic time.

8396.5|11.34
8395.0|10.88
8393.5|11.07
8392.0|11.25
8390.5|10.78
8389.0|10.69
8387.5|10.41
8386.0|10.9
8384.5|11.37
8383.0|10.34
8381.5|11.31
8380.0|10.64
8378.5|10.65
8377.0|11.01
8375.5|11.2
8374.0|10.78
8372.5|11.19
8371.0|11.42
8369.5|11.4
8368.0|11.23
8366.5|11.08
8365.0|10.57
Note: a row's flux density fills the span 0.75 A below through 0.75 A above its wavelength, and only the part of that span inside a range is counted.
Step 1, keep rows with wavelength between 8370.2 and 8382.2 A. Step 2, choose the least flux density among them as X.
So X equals 10.64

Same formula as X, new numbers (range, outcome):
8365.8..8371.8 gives 11.08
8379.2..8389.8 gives 10.34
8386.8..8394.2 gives 10.41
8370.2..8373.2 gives 11.19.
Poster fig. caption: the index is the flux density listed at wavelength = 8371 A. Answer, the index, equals 11.42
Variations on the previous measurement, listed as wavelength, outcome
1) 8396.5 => 11.34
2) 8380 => 10.64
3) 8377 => 11.01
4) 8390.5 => 10.78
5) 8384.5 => 11.37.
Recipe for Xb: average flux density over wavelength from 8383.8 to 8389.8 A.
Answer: 10.8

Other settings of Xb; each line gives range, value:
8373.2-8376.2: 11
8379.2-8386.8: 10.9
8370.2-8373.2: 11.3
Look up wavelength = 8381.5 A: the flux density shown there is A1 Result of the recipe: 11.31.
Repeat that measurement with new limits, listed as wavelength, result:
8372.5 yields 11.19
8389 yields 10.69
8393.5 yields 11.07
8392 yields 11.25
